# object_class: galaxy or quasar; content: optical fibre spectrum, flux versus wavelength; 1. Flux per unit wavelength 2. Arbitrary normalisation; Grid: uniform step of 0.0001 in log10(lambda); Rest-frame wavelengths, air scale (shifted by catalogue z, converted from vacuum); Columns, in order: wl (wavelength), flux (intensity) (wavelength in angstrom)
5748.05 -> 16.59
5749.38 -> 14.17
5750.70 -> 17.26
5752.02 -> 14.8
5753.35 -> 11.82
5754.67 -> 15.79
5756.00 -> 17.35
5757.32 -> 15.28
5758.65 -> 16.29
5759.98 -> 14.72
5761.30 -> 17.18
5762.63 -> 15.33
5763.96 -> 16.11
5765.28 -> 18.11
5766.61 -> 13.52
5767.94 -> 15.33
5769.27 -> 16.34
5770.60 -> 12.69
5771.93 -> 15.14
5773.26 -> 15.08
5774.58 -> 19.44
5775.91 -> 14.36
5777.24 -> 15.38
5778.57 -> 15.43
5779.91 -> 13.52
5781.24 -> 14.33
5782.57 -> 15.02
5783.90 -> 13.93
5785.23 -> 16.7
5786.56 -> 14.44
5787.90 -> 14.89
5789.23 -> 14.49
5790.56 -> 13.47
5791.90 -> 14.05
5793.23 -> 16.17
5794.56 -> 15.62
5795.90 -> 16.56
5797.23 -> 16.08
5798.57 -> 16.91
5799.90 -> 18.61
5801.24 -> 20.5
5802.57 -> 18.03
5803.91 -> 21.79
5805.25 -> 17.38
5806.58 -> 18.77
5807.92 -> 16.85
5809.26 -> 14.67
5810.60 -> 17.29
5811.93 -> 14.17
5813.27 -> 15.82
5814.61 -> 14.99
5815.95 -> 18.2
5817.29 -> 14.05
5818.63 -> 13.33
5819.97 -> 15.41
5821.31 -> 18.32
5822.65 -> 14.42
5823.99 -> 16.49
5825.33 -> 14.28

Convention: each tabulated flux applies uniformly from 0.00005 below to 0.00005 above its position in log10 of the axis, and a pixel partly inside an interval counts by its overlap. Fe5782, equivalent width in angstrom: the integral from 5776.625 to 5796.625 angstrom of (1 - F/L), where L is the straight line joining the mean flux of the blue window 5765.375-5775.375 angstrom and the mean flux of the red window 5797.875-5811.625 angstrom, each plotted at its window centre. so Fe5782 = 2.1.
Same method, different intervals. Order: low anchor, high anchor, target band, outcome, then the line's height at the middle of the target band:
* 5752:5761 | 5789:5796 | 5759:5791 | -0.2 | 15.1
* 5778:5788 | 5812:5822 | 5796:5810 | -2.4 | 15.3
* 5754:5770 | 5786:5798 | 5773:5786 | 0.1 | 15.4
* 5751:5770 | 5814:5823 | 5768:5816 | -1.3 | 15.6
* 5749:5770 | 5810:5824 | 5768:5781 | 0.3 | 15.6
